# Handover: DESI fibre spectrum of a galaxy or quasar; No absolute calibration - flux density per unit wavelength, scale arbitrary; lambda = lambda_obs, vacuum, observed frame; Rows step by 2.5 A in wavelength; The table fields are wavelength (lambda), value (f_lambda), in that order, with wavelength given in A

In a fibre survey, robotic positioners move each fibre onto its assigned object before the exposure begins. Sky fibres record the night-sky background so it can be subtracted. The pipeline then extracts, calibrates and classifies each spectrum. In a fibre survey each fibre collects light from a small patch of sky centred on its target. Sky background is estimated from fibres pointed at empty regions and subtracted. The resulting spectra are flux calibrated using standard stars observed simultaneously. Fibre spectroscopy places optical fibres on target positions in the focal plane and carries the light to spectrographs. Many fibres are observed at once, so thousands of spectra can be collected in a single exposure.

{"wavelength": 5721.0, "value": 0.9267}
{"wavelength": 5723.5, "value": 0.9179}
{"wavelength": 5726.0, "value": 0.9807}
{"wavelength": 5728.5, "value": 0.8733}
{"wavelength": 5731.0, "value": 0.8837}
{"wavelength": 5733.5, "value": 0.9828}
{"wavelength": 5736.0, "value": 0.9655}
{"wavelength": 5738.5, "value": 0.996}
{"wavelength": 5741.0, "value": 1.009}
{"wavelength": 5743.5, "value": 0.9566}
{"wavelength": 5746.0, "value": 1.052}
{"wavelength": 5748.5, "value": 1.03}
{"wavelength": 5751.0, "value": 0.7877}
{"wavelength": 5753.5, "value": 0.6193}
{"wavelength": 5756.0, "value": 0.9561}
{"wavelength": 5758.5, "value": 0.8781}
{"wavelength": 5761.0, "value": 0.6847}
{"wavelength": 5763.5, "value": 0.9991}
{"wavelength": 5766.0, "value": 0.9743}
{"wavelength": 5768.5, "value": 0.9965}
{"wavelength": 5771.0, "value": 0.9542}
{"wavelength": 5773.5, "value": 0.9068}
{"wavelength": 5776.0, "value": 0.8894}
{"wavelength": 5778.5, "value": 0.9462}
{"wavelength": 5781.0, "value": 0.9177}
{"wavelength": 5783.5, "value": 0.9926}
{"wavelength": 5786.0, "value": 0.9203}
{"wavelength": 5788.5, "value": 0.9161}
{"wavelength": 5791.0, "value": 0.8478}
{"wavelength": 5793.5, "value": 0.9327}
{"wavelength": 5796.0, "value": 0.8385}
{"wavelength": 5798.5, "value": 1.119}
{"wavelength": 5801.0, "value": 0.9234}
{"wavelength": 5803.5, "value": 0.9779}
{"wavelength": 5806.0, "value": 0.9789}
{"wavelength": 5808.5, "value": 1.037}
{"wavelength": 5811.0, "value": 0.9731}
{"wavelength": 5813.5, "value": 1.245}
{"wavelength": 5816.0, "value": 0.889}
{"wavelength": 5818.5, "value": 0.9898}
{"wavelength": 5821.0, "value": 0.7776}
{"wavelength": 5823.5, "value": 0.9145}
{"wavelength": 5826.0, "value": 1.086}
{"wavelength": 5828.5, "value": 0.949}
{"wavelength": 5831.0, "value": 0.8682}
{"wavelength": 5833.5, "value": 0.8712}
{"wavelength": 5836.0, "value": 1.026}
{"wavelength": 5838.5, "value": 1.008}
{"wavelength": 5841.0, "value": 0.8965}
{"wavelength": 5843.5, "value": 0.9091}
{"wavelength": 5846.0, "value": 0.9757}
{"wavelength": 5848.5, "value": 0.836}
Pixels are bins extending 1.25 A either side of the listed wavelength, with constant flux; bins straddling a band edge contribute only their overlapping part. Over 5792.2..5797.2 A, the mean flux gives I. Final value 0.886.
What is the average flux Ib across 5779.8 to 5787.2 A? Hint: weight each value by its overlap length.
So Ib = 0.944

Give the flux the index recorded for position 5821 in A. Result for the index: 0.7776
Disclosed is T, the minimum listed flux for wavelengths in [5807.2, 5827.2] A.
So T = 0.7776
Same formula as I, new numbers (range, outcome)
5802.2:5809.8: 0.997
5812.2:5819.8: 1.04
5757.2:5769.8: 0.907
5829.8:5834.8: 0.871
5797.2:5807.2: 0.999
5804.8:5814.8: 1.06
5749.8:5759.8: 0.81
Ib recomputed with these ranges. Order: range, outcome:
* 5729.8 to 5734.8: 0.934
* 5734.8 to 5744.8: 0.982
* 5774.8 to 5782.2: 0.918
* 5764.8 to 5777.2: 0.944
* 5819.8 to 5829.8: 0.932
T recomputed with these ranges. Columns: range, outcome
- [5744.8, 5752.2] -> 0.7877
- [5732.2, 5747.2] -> 0.9566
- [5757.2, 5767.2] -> 0.6847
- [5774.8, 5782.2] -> 0.8894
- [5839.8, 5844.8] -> 0.8965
